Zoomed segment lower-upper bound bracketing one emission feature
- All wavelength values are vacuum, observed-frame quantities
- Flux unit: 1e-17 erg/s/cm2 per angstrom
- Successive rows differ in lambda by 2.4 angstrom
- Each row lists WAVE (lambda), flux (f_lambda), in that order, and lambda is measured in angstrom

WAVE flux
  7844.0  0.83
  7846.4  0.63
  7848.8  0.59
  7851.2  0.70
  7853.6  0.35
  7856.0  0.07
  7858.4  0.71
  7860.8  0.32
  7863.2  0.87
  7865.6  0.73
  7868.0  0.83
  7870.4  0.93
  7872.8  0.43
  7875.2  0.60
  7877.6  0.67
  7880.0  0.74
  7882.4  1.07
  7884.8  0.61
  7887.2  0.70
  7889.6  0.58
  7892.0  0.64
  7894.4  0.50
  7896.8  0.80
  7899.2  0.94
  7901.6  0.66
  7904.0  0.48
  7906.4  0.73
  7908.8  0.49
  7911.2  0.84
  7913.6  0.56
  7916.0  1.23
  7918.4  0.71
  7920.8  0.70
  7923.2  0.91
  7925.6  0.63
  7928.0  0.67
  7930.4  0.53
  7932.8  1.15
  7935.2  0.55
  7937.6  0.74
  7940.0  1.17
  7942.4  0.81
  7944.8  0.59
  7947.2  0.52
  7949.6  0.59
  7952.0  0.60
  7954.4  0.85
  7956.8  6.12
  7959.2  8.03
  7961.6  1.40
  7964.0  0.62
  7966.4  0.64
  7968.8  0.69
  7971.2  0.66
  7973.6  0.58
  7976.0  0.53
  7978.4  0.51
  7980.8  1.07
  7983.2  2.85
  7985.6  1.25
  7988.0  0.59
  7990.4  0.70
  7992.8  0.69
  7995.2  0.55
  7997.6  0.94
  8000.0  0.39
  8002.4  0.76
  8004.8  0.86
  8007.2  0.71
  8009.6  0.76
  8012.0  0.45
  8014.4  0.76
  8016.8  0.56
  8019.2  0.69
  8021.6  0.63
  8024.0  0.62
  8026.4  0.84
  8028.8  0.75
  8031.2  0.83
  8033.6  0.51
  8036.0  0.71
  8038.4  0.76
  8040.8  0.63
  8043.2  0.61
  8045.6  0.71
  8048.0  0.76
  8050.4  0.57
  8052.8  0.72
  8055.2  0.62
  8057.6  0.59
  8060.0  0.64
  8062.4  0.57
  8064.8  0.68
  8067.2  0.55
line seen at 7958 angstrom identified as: H-alpha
